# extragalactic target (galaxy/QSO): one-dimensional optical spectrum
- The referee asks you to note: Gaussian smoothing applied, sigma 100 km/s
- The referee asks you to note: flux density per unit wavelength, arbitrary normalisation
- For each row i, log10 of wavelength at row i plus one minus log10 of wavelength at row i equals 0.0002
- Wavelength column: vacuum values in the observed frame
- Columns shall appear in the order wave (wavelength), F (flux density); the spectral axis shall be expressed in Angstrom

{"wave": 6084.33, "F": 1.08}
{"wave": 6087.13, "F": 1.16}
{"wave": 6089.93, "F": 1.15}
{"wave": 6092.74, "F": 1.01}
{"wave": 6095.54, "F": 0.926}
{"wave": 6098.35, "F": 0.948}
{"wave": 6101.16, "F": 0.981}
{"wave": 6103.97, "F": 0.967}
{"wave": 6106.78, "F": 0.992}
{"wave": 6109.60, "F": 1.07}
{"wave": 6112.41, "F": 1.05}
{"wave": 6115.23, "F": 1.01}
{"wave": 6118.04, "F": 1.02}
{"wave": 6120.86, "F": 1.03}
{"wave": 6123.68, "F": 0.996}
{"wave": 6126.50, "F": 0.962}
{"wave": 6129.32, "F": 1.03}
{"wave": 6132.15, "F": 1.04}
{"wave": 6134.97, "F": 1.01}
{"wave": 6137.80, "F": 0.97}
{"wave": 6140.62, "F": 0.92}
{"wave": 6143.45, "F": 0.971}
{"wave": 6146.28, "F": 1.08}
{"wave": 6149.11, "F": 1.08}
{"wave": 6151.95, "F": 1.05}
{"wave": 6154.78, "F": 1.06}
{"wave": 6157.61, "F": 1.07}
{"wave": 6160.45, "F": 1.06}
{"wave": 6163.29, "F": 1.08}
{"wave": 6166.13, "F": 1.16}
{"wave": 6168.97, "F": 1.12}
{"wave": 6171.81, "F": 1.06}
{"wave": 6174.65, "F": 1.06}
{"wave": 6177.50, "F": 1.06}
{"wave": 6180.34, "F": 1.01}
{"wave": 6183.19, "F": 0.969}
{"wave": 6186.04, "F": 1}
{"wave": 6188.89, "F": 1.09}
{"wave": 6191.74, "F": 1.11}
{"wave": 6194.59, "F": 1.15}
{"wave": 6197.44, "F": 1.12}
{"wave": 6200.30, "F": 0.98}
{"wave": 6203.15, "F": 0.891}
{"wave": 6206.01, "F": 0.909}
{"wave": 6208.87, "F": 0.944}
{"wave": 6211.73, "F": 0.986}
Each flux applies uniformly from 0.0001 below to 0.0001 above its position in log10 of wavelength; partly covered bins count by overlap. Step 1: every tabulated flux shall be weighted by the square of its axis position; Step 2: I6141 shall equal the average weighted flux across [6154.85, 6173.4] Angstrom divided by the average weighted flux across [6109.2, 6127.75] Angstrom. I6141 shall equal 1.1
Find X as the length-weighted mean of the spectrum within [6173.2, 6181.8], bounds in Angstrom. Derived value 1.04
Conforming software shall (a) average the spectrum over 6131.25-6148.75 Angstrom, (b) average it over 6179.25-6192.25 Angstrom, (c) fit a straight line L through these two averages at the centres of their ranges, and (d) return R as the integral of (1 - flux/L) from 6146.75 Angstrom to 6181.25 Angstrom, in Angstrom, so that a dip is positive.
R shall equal -1.9 Angstrom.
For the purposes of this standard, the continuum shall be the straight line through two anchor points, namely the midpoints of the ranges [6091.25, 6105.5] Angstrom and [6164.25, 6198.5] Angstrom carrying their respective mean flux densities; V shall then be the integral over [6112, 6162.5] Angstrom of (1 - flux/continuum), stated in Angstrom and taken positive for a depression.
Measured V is -0.2 Angstrom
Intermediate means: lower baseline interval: 0.968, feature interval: 1.02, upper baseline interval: 1.08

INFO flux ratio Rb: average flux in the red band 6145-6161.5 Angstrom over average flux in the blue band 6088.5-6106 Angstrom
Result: 1.07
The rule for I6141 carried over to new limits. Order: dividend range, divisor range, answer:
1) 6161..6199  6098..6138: 1.09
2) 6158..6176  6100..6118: 1.10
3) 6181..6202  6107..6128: 1.06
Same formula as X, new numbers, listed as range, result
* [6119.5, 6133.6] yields 1.01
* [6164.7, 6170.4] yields 1.14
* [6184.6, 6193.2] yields 1.07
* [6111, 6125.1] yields 1.02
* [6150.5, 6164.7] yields 1.06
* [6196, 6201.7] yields 1.05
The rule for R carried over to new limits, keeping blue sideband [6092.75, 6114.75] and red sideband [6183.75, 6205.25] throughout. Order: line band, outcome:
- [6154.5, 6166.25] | -0.7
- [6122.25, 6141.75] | 0.3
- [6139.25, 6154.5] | -0.1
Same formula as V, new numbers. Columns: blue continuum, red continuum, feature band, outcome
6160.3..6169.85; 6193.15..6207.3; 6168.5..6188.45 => 0.63 Angstrom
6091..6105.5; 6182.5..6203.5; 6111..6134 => -0.61 Angstrom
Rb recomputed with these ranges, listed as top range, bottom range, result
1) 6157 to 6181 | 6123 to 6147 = 1.08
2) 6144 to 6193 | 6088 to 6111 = 1.05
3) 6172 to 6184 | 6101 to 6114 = 1.02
